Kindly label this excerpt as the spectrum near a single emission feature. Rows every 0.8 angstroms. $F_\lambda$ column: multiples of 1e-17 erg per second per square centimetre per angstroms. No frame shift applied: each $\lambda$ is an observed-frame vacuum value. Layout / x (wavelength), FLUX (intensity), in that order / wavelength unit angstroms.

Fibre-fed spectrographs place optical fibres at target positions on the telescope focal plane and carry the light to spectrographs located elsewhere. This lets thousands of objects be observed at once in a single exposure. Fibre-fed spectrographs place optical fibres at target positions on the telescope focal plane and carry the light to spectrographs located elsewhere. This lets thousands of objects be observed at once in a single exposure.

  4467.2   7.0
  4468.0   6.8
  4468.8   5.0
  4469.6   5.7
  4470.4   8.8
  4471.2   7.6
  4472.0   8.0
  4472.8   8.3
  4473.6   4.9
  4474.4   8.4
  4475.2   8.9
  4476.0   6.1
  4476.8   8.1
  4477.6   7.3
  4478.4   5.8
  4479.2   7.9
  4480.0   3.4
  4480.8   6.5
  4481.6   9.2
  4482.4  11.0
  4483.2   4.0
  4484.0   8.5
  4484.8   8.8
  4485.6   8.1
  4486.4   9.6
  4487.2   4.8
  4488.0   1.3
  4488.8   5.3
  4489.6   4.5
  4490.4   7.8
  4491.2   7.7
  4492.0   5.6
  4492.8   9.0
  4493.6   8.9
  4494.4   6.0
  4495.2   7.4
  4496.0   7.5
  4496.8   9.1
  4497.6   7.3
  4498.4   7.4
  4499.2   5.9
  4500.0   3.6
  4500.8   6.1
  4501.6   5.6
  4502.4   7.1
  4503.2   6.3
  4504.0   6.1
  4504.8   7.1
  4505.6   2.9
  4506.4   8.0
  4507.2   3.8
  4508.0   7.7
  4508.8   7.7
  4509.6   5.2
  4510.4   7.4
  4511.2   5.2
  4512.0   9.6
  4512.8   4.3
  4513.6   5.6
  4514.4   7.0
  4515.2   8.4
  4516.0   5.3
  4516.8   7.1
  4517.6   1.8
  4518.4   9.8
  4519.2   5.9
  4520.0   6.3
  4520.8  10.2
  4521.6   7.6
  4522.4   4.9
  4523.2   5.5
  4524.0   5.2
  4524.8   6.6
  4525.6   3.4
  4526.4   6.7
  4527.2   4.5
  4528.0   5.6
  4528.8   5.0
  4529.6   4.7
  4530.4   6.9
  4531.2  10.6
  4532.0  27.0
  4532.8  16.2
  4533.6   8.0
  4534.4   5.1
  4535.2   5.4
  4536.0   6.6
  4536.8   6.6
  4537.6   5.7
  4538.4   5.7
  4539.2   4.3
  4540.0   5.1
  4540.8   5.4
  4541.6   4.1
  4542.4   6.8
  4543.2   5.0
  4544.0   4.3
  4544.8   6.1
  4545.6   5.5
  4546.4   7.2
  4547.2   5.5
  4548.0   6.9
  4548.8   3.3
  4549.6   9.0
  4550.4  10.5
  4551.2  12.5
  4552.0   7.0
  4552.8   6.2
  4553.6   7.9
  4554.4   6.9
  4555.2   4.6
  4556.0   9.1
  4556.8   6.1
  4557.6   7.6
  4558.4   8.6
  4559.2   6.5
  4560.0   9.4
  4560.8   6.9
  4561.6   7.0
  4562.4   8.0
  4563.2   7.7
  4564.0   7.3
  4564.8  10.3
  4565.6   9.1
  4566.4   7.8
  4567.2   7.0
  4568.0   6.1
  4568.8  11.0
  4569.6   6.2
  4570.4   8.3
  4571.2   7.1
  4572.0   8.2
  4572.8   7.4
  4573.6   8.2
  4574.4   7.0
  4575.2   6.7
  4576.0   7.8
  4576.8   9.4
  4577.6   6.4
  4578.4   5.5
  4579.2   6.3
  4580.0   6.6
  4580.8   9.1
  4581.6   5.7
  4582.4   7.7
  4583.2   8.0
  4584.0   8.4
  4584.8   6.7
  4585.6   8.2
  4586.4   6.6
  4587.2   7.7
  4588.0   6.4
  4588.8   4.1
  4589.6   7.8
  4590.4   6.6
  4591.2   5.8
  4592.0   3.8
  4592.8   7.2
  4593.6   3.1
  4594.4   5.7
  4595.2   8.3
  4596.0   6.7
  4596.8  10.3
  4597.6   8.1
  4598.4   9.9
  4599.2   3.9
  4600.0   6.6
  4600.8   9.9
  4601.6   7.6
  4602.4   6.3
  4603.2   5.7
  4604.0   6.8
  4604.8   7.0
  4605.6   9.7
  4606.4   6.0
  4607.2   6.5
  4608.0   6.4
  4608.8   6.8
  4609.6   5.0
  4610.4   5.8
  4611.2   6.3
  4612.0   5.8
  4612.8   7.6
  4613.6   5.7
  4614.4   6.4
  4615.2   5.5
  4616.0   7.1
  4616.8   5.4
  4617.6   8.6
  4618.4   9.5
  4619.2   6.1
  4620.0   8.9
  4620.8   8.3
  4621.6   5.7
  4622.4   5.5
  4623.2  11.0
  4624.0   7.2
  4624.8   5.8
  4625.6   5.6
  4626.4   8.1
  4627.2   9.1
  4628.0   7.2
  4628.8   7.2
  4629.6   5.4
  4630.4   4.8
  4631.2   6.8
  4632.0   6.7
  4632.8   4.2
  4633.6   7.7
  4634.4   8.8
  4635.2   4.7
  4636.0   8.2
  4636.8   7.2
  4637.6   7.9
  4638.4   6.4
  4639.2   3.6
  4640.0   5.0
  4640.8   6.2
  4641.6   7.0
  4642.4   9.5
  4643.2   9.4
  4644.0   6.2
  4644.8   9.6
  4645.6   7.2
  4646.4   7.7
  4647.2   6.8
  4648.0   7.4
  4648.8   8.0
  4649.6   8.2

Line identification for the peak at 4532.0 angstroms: H-gamma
